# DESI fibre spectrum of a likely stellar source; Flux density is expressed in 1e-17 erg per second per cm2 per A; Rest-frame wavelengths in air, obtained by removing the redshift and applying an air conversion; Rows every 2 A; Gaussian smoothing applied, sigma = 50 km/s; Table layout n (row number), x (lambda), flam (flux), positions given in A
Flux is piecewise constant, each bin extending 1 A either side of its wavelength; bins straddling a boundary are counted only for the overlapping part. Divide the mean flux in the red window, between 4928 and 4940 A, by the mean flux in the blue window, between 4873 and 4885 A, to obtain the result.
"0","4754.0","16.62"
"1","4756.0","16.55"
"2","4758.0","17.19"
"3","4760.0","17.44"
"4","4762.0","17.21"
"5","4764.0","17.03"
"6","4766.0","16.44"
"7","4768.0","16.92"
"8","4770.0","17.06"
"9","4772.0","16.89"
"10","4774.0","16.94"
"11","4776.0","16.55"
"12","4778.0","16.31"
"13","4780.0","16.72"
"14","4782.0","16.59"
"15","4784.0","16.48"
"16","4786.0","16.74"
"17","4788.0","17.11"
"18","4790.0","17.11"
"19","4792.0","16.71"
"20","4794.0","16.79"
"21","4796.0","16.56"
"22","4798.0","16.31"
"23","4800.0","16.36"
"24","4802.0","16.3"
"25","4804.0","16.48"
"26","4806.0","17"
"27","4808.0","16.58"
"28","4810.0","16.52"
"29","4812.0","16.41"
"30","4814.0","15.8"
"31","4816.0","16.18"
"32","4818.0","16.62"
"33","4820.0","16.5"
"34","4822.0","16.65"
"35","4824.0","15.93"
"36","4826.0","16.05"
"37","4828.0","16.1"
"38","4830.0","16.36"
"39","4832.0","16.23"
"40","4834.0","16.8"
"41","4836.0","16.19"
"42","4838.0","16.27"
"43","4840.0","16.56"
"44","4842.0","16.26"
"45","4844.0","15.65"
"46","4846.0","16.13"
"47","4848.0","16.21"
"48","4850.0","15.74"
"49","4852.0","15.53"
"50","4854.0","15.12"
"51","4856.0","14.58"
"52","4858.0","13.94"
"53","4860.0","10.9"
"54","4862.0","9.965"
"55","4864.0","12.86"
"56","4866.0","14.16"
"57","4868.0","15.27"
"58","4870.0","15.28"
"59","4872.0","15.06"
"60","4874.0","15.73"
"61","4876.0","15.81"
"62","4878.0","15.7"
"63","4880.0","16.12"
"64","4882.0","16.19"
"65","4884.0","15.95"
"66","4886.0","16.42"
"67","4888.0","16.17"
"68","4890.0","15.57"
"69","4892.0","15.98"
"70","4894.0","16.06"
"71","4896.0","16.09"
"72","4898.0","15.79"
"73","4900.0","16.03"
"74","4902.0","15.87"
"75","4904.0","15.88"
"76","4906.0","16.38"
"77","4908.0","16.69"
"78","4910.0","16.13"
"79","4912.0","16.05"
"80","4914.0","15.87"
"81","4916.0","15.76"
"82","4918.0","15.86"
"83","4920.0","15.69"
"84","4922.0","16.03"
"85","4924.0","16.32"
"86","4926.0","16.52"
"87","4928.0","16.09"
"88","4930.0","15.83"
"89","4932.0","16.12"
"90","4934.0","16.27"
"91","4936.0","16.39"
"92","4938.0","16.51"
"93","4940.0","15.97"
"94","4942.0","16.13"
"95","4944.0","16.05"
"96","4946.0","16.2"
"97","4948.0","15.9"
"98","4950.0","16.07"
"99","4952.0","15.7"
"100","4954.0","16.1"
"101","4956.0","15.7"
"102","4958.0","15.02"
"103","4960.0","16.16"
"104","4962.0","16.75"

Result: 1.02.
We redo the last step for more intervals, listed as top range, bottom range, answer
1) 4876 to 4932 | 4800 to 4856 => 0.99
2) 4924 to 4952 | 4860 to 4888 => 1.09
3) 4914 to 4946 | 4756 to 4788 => 0.96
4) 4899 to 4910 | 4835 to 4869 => 1.09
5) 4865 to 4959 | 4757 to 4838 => 0.96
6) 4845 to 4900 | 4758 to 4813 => 0.90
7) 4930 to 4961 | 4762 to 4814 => 0.96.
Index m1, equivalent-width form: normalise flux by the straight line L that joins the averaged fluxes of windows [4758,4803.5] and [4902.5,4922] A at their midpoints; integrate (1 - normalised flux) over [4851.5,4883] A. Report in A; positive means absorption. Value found 3.44 A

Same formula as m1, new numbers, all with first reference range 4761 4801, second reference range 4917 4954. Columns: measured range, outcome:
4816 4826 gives 0.13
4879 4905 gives 0.42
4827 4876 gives 3.91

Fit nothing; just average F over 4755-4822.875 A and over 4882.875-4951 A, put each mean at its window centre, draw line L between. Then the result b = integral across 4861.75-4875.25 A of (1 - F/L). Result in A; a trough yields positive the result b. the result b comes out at 1.65 A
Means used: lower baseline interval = 16.7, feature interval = 14.3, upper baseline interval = 16.1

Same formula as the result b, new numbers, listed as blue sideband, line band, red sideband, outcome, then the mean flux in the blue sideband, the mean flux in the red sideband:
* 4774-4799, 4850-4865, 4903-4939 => 2.7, 16.7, 16.1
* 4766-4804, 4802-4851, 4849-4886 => -1.9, 16.7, 14.7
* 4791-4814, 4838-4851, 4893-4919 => 0.2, 16.5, 16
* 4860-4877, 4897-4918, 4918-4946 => -1.0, 14.1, 16.1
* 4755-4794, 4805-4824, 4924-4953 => 0.3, 16.8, 16.1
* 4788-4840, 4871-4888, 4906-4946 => 0.4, 16.4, 16.1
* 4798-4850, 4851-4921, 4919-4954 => 3.8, 16.3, 16.1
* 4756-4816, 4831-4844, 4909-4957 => 0.1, 16.7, 16.1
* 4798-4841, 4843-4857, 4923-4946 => 0.7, 16.4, 16.2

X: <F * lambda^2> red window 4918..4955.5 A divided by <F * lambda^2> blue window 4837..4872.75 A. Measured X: 1.13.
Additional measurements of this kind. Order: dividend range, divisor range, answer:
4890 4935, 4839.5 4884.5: 1.10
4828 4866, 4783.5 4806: 0.92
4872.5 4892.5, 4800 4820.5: 1.00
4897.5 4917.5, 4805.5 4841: 1.02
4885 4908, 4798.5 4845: 1.01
